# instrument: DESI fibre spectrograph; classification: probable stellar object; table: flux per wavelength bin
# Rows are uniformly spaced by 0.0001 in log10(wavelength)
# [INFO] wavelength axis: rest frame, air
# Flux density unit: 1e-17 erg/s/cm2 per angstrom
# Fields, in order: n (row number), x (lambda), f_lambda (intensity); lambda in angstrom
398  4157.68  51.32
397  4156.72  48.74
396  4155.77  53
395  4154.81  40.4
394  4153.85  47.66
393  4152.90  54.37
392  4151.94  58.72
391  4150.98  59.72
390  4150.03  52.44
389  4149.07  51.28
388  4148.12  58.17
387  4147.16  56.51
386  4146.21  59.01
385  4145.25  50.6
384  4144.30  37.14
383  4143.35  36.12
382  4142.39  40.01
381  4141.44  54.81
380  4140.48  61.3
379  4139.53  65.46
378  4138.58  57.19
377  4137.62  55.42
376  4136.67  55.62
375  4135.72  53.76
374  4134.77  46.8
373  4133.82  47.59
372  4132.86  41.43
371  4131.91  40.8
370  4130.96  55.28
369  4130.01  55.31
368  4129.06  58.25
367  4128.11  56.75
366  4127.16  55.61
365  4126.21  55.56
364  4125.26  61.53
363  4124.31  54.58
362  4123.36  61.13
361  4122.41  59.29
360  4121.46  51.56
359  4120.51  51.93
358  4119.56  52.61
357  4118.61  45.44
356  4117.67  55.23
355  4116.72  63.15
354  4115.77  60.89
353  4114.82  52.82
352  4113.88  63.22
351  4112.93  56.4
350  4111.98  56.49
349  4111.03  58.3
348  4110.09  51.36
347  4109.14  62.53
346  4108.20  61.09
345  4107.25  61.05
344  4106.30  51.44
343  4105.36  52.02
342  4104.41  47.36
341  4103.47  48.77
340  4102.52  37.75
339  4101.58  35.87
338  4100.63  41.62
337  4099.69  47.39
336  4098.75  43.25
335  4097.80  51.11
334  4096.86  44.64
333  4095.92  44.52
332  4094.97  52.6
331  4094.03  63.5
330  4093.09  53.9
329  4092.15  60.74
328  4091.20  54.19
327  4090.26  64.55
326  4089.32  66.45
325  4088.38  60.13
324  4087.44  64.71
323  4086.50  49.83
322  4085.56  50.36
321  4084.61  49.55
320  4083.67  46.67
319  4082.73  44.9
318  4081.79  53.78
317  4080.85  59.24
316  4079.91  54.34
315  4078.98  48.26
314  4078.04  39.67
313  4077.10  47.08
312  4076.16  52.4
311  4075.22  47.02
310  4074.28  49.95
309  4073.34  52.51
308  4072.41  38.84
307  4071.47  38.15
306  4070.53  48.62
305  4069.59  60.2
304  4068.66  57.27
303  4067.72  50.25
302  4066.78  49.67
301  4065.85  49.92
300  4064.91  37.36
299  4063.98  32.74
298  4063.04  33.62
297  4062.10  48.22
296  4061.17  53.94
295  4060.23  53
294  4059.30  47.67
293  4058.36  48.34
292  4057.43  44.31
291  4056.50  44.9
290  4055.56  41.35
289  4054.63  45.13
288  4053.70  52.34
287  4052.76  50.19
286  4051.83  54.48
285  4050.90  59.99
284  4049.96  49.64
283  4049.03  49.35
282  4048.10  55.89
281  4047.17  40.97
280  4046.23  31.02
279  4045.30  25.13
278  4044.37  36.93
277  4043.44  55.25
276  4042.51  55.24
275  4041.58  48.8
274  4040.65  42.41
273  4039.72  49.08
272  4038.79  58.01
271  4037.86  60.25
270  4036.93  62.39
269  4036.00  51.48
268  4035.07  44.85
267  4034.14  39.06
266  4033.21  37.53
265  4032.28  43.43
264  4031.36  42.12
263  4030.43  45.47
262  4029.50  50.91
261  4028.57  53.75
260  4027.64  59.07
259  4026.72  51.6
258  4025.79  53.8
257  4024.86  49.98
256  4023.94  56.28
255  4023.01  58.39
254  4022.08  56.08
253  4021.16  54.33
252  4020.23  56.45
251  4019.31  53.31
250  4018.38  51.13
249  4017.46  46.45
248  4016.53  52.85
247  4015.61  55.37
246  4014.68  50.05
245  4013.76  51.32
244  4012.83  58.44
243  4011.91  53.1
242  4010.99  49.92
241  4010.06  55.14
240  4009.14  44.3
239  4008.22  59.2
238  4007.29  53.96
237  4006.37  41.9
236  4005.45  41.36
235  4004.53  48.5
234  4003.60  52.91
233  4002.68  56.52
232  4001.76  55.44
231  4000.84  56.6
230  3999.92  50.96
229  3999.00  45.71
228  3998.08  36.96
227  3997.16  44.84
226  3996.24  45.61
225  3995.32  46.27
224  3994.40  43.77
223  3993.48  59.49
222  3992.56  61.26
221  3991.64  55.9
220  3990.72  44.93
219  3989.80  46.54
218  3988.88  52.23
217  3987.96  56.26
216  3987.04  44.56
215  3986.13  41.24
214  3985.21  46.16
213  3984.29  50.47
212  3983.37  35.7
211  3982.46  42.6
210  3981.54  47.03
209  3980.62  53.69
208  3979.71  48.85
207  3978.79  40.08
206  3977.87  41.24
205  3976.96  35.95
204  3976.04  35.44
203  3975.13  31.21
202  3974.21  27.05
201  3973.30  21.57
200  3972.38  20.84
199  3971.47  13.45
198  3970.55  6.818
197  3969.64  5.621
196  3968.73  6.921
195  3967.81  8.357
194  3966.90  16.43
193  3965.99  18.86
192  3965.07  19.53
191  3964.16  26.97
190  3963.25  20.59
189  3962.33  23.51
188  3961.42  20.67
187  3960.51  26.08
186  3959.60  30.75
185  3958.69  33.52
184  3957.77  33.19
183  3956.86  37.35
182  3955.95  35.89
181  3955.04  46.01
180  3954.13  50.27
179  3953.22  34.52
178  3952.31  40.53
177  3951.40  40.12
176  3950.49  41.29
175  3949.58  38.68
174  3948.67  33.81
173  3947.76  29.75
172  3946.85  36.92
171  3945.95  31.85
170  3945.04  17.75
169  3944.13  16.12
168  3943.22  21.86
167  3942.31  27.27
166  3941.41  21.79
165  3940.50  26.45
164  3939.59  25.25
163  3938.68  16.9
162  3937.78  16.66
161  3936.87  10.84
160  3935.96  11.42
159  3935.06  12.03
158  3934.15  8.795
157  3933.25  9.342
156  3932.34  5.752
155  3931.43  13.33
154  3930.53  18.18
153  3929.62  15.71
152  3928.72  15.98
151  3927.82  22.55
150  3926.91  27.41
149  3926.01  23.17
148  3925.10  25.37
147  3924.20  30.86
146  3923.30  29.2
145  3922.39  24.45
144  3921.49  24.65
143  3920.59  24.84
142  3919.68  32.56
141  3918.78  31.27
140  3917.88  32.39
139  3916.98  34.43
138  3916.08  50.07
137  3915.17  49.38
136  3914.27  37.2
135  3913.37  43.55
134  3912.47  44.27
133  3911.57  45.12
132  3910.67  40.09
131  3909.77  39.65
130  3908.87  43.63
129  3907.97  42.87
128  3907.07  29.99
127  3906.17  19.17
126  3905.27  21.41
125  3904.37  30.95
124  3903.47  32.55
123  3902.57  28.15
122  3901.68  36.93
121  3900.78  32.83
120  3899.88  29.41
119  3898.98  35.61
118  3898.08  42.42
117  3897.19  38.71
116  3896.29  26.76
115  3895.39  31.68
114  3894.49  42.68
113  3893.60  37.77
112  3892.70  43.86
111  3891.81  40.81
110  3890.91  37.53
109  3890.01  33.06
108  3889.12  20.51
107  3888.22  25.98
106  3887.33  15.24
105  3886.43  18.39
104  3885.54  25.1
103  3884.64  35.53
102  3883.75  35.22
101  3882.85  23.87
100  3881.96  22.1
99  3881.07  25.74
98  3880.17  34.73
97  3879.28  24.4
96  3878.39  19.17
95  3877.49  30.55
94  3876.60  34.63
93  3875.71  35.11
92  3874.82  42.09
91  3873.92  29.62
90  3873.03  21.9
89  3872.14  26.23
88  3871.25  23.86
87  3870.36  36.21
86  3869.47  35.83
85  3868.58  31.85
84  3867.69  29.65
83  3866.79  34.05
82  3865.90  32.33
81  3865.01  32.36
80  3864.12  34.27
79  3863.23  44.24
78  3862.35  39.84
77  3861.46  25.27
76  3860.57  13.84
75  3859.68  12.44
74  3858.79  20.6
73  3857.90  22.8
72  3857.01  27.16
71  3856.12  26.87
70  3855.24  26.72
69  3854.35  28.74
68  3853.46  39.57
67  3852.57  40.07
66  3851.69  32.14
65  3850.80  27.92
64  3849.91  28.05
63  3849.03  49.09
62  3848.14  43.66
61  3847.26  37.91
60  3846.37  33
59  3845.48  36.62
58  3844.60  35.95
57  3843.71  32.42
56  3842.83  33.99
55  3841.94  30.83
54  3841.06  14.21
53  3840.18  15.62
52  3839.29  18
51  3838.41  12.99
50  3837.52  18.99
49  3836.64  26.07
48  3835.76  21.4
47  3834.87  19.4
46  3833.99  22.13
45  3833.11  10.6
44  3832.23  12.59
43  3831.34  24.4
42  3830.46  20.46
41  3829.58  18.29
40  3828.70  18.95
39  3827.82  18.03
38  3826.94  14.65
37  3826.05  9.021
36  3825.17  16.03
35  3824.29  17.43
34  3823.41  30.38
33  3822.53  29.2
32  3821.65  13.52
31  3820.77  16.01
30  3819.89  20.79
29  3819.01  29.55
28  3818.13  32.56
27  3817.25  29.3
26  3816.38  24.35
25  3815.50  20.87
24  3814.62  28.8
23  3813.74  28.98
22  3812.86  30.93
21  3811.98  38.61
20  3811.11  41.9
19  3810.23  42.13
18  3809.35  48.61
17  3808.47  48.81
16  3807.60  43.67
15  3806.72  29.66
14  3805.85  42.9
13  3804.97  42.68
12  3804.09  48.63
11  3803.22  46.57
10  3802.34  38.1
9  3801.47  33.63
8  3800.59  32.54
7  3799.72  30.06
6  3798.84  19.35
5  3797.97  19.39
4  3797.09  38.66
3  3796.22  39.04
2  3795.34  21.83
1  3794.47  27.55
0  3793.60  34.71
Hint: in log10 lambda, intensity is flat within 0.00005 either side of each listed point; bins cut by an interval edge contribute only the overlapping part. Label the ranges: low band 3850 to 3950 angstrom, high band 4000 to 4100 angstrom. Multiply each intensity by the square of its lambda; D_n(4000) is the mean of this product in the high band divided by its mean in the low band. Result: 1.87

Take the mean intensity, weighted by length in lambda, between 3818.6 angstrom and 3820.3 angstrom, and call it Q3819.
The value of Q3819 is 25.2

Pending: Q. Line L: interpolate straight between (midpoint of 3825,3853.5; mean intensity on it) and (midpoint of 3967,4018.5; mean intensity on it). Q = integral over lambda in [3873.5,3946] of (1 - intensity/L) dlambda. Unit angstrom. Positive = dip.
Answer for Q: 9.70 angstrom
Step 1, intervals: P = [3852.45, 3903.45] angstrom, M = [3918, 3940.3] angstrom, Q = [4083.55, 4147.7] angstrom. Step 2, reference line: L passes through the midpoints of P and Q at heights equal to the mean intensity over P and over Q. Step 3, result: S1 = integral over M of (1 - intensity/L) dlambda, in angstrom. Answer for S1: 9.6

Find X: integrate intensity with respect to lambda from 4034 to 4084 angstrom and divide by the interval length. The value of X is 48.1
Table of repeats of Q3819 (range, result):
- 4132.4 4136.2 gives 47.4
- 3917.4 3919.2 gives 32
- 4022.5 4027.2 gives 54.1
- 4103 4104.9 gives 48.1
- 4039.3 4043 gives 49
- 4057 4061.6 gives 49.4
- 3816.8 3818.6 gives 31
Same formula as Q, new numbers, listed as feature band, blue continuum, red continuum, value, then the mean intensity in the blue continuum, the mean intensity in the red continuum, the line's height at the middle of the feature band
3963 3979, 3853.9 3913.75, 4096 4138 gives 7.2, 31.3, 52.7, 39.3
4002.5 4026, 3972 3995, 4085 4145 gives -3.3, 43.5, 53.3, 45.8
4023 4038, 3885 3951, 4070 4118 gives -2.2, 28.8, 52.2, 43.7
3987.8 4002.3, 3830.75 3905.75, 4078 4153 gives -3.0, 29.3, 53.3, 41.6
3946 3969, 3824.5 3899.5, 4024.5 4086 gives 4.6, 28.2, 48.2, 38.1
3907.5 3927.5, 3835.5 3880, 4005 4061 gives 0.6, 29.5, 49.8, 36.4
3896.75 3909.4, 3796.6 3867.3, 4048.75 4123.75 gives 0.6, 28.7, 51.2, 35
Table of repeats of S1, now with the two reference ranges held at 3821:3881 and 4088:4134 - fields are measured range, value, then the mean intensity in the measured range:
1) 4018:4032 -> -2.49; 52.7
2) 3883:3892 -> 0.70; 28.2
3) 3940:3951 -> 2.40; 28.7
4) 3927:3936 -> 5.42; 14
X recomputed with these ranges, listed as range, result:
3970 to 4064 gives 47.1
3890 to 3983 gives 29.5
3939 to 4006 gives 36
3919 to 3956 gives 25.2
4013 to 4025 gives 53.4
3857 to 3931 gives 30.9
